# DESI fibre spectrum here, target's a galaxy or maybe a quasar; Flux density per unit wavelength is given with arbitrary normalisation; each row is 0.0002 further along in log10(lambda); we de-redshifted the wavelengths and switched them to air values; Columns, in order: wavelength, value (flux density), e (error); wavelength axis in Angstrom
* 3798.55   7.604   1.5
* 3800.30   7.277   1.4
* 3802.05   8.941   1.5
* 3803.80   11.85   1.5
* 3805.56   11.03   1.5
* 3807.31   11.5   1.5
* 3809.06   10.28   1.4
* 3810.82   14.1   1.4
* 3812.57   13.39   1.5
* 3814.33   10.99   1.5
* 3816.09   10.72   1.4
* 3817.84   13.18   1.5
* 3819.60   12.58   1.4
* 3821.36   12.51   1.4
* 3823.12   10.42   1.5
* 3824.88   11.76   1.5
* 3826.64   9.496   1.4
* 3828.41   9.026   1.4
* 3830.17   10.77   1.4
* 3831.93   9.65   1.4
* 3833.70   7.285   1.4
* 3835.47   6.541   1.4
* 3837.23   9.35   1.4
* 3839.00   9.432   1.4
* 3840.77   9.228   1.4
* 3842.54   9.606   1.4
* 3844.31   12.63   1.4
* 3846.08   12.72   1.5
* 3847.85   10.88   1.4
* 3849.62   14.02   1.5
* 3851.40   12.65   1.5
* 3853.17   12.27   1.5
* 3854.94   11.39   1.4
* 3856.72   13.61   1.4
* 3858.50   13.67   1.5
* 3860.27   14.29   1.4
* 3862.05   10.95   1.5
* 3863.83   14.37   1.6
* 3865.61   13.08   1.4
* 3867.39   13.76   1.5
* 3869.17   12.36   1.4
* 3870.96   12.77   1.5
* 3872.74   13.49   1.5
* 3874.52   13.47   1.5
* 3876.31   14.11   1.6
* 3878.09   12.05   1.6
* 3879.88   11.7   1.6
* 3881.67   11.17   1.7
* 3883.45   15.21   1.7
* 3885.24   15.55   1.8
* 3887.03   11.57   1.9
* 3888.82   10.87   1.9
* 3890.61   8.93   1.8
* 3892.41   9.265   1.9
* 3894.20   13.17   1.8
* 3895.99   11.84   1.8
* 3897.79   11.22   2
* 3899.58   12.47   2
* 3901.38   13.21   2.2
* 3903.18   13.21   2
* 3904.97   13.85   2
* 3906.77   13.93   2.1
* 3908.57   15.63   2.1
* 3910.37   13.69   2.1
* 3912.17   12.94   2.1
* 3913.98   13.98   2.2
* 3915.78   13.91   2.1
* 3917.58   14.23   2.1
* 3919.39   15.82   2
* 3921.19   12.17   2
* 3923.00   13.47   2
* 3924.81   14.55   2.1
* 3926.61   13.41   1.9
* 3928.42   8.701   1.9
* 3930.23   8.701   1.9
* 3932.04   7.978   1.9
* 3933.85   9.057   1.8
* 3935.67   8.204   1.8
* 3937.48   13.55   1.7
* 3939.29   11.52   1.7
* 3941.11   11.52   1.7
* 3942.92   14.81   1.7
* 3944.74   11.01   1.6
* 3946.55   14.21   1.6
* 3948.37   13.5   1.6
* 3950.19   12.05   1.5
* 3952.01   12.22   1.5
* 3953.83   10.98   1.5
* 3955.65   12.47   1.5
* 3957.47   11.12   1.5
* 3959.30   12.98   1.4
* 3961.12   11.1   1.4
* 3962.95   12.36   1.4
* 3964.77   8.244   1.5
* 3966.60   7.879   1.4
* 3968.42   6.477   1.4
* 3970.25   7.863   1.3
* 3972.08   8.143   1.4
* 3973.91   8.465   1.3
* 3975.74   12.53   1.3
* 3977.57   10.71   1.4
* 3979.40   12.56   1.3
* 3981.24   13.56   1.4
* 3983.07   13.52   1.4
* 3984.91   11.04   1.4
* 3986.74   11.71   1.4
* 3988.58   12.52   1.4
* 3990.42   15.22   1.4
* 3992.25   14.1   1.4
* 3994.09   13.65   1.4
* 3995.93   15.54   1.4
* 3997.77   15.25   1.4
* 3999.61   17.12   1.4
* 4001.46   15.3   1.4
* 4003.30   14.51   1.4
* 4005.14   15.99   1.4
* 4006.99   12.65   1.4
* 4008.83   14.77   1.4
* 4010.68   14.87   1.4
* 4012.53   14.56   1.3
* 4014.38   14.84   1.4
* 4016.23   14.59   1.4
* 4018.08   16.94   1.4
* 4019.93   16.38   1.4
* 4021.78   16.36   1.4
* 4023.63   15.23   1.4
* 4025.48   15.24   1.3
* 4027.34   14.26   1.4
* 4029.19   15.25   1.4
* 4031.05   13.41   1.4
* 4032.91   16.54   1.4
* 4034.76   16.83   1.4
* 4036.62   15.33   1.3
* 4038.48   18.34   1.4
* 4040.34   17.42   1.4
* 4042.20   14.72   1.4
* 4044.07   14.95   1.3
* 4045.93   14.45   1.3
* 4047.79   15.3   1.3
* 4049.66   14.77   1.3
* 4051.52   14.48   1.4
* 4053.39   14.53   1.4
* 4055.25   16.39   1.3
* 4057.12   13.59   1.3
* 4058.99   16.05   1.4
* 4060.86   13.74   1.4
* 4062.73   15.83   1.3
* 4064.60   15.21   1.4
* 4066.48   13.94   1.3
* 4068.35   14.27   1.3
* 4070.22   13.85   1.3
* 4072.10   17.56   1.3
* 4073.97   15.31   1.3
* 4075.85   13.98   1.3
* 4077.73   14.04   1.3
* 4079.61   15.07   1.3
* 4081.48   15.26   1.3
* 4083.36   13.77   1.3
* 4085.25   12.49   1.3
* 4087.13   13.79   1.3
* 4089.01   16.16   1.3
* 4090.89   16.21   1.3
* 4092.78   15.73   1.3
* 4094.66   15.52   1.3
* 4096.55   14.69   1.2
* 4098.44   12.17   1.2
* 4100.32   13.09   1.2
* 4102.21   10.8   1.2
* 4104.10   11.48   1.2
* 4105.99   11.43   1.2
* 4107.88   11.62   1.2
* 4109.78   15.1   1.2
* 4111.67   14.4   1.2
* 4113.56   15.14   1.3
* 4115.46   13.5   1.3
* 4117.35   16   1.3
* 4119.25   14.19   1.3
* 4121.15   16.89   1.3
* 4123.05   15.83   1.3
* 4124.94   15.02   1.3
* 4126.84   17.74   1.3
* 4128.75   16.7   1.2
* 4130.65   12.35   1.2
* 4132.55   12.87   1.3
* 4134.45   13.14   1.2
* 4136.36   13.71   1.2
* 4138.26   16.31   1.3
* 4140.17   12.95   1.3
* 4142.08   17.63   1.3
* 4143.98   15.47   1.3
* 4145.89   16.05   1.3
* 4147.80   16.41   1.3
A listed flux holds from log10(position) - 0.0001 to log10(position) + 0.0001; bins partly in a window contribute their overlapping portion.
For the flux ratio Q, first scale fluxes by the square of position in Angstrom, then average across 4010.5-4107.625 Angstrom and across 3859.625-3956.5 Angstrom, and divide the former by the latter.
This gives 1.28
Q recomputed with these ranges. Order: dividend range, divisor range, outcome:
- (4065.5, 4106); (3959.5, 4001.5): 1.25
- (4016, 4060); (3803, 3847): 1.60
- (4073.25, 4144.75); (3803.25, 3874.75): 1.42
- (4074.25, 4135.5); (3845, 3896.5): 1.27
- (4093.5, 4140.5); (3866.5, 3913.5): 1.24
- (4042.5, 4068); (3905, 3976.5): 1.35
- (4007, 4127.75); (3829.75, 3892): 1.39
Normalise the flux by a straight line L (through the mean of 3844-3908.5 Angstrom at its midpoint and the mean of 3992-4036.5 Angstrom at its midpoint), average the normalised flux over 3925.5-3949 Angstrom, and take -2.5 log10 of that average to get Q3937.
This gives 0.223 mag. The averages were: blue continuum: 12.7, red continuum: 15.2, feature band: 11.3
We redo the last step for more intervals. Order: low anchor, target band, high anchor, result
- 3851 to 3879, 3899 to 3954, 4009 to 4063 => 0.11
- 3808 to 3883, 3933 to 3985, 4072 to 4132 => 0.16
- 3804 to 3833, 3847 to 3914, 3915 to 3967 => -0.11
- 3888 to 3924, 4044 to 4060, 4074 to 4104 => -0.08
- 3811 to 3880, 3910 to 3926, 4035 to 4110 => -0.10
